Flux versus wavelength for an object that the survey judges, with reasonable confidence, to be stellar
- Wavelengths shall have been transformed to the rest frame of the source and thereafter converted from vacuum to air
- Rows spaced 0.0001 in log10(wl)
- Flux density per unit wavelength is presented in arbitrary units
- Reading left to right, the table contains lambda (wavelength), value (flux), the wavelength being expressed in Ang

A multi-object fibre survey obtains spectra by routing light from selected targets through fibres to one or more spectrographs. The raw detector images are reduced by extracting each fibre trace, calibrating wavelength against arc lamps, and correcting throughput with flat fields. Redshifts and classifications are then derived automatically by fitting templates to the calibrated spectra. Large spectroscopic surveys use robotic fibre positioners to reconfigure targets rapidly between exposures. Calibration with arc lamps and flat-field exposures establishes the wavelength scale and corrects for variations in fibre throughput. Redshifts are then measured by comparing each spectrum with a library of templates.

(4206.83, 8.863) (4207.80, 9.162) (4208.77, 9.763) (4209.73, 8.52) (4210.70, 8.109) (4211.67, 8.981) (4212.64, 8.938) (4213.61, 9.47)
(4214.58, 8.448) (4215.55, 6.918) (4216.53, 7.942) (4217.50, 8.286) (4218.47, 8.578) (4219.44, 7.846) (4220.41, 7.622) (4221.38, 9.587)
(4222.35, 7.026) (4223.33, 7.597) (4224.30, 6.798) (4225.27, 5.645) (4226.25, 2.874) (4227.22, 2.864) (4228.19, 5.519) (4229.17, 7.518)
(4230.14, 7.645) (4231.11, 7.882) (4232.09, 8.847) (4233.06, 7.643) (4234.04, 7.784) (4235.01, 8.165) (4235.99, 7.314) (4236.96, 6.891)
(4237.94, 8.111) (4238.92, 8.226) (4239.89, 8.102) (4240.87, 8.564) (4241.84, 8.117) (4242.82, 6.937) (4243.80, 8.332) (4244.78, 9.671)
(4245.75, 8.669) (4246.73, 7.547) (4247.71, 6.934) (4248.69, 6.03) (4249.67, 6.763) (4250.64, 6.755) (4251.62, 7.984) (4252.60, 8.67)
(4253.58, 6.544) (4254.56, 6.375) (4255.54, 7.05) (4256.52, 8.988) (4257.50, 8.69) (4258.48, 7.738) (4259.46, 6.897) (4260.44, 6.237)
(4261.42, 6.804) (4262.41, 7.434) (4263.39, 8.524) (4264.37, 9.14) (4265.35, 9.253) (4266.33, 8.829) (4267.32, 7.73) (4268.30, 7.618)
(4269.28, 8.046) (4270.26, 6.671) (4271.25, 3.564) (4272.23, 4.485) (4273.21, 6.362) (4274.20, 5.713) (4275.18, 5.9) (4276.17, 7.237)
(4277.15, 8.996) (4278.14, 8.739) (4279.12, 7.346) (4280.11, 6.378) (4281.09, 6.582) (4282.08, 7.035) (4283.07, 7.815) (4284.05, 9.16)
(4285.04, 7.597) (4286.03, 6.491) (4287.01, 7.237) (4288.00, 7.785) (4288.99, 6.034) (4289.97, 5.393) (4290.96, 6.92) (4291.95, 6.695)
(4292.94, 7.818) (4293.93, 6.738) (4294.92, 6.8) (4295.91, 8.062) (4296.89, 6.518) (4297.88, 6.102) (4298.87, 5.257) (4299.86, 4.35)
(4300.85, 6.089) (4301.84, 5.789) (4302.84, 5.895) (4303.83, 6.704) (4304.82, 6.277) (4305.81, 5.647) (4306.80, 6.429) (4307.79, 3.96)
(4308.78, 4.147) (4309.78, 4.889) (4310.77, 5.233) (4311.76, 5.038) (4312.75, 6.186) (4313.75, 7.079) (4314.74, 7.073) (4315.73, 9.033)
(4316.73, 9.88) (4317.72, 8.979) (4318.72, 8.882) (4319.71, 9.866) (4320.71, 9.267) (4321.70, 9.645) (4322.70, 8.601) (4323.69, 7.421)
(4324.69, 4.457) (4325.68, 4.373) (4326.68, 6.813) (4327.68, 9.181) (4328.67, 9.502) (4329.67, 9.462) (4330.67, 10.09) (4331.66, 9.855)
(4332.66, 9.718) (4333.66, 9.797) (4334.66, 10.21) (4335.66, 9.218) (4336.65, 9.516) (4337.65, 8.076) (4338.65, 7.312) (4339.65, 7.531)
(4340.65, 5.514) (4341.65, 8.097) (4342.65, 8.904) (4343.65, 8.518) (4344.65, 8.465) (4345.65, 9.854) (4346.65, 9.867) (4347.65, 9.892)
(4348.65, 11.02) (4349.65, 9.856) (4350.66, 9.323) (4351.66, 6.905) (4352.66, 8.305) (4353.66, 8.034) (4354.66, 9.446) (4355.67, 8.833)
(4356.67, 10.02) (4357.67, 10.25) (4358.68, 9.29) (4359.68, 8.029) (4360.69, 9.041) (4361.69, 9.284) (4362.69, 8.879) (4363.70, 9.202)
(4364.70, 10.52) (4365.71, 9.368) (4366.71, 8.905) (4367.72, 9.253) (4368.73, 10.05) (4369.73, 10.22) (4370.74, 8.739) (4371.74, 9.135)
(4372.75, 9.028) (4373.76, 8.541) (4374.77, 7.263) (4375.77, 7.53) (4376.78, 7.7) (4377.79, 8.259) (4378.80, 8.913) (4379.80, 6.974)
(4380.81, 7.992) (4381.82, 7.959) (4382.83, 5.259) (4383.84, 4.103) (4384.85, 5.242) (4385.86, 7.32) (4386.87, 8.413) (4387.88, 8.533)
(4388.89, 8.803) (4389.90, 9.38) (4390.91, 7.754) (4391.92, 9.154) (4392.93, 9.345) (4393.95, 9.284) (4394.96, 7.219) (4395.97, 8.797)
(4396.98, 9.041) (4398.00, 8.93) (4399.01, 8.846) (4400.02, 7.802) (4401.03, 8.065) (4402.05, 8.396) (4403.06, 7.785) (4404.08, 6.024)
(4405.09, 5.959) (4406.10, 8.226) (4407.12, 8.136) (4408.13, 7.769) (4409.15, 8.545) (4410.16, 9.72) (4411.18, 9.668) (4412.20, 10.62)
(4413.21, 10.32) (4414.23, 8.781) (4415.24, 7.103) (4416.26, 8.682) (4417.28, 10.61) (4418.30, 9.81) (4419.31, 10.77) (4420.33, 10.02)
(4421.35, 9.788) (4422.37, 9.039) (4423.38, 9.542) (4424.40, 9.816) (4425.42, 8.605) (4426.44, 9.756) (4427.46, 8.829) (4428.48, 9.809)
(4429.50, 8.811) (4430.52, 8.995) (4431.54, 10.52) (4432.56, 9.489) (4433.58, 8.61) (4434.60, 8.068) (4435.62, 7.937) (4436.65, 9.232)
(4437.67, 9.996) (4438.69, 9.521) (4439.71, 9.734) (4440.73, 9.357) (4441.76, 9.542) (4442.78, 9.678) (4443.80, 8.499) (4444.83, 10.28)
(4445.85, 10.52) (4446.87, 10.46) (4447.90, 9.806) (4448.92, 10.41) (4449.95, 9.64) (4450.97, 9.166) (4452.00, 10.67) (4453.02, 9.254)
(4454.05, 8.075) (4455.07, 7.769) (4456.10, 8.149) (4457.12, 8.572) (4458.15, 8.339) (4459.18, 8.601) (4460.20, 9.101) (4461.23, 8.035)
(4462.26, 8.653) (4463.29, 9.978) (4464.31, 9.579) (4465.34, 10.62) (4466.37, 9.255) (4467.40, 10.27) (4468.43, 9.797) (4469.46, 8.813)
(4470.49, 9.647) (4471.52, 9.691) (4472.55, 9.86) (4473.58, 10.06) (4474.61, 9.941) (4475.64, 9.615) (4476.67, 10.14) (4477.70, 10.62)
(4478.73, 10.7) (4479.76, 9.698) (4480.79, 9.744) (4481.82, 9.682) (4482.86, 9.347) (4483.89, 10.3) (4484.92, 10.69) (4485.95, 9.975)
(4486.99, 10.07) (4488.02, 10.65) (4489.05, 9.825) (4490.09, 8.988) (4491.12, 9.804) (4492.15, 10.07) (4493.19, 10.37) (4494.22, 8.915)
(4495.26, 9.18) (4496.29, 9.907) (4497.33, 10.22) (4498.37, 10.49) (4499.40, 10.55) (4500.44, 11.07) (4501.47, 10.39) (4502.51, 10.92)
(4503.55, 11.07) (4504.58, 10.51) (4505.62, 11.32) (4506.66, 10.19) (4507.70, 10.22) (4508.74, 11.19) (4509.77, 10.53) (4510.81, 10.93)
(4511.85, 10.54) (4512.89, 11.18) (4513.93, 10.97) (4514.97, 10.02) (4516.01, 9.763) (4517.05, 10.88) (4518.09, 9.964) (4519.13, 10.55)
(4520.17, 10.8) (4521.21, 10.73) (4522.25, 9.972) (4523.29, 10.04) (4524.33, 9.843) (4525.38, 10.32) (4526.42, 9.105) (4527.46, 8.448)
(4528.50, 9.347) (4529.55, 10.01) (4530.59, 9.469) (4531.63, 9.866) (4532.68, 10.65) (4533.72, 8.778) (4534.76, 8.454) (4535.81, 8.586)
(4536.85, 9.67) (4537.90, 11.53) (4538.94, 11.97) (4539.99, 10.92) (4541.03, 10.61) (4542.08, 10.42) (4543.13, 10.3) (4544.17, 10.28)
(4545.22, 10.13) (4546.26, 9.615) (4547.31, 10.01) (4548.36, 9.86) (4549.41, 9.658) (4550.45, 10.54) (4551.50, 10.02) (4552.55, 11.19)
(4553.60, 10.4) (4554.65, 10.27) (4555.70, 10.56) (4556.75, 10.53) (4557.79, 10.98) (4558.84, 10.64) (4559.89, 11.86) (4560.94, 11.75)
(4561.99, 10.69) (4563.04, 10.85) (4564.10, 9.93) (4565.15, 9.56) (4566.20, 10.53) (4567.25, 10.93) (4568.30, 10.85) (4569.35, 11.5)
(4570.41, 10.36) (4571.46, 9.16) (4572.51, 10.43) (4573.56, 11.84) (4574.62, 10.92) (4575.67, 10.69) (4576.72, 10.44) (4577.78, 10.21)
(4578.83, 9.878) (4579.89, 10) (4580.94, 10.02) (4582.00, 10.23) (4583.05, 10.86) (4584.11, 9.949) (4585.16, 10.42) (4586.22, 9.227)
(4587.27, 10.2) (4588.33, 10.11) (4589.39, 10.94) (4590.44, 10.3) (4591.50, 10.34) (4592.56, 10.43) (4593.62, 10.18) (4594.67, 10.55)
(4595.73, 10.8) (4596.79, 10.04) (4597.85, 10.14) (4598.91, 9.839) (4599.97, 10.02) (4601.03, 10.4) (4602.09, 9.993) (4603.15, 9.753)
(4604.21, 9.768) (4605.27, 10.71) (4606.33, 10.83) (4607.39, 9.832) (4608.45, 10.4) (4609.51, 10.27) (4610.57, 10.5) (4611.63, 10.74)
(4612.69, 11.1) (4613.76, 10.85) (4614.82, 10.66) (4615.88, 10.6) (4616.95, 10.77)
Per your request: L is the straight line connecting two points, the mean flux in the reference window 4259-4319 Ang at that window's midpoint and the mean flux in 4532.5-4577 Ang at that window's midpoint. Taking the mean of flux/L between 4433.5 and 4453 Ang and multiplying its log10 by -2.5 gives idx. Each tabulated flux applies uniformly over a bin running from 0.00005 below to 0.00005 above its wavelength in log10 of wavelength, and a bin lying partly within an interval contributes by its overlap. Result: -0.07 mag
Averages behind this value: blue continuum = 6.84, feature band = 9.55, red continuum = 10.4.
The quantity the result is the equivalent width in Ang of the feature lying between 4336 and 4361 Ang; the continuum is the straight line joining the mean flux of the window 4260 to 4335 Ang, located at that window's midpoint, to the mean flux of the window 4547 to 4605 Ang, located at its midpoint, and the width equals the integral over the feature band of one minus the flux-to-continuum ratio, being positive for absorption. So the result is -3.2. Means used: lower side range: 7.22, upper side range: 10.4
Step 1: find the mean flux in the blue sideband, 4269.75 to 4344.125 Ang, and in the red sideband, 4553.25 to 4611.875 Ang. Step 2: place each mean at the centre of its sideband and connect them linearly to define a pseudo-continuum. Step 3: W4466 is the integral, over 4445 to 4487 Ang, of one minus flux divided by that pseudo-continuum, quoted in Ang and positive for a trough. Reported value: -2.42 Ang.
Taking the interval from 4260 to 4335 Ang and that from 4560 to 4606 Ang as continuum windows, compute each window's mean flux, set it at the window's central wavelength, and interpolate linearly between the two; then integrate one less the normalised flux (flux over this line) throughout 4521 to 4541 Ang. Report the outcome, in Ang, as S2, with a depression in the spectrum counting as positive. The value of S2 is -0.2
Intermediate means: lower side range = 7.22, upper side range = 10.4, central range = 9.89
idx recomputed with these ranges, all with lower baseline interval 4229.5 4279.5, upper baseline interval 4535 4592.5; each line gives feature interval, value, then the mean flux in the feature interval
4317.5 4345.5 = -0.030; 8.49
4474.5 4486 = -0.044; 10.1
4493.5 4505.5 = -0.054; 10.3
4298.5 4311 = 0.420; 5.44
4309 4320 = 0.108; 7.34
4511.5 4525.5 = -0.042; 10.4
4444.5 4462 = 0.021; 9.21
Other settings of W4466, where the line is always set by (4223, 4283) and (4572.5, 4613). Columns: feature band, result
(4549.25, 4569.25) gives -1.24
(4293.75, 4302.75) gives 1.78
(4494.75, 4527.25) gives -2.76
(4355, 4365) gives -1.31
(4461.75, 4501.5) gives -2.50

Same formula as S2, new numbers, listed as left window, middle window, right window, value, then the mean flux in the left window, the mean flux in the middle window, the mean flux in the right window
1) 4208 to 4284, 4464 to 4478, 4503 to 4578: -0.2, 7.51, 9.84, 10.4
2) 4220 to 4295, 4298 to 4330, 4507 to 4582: 4.0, 7.27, 6.9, 10.3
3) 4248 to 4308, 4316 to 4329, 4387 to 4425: -1.1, 6.94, 8.22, 8.81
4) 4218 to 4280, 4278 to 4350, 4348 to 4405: 3.5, 7.36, 7.56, 8.48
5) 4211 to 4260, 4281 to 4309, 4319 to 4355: 5.9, 7.57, 6.48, 8.66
